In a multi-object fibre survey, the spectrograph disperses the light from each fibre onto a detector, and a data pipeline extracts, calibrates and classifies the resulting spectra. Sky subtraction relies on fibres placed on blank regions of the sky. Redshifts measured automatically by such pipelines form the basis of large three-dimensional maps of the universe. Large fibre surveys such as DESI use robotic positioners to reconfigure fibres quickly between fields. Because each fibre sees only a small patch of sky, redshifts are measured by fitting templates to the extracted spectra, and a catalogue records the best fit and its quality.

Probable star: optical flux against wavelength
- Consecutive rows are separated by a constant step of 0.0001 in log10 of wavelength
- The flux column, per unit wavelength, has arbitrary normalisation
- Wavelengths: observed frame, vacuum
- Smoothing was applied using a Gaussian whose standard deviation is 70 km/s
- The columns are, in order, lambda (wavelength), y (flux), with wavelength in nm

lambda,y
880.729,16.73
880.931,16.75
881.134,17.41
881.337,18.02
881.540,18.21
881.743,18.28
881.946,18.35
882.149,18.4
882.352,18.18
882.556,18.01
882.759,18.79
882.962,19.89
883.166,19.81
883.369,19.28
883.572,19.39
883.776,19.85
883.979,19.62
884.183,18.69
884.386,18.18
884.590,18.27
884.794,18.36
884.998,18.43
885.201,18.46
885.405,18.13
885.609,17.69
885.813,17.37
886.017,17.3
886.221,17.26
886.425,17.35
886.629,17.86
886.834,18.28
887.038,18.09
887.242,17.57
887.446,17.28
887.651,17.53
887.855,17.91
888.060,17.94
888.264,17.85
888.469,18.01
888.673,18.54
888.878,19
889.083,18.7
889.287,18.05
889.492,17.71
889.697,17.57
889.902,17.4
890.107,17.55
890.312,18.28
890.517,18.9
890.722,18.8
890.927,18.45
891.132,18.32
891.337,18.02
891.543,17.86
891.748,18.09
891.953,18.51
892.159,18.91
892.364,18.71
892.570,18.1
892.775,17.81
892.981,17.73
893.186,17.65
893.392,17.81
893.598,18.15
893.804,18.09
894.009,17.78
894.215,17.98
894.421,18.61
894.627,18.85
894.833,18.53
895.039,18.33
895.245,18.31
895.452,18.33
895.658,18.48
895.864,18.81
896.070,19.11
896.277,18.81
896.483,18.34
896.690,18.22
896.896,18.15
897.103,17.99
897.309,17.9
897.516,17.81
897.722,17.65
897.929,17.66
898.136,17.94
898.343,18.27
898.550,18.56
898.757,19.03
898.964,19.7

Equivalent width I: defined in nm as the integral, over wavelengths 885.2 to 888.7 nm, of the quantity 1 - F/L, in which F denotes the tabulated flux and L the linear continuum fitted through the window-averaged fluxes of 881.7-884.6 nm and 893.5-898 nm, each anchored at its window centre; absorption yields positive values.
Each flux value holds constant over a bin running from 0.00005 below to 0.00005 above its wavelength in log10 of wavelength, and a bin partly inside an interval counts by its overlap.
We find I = 0.176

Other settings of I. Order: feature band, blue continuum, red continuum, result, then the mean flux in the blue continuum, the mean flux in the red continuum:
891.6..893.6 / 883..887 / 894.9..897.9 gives 0.02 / 18.4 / 18.3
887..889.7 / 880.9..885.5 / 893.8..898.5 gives 0.07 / 18.6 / 18.3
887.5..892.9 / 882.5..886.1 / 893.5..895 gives 0.08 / 18.7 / 18.3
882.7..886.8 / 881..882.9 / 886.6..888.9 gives -0.09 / 18.2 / 18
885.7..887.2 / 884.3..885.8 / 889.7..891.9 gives 0.04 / 18.2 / 18.2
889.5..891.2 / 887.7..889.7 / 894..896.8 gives 0.01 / 18.1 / 18.5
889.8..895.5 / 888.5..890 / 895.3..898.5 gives -0.01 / 18.1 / 18.2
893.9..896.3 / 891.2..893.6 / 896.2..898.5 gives -0.05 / 18.1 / 18.1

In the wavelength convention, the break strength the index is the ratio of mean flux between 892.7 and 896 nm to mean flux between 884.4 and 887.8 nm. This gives 1.0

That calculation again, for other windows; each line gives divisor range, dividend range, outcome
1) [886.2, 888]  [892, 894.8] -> 1.03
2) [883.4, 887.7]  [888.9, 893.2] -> 1.00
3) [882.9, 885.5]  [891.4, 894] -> 0.96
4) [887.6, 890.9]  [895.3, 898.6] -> 1.01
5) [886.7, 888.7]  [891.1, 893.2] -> 1.02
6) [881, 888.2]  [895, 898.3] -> 1.00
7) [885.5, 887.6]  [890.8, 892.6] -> 1.04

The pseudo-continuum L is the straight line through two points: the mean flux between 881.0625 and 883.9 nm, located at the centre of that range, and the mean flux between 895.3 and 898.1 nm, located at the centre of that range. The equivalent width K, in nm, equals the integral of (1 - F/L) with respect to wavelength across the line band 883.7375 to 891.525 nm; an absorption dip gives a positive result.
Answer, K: 0.19 nm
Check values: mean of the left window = 18.7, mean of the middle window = 18.1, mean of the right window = 18.2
